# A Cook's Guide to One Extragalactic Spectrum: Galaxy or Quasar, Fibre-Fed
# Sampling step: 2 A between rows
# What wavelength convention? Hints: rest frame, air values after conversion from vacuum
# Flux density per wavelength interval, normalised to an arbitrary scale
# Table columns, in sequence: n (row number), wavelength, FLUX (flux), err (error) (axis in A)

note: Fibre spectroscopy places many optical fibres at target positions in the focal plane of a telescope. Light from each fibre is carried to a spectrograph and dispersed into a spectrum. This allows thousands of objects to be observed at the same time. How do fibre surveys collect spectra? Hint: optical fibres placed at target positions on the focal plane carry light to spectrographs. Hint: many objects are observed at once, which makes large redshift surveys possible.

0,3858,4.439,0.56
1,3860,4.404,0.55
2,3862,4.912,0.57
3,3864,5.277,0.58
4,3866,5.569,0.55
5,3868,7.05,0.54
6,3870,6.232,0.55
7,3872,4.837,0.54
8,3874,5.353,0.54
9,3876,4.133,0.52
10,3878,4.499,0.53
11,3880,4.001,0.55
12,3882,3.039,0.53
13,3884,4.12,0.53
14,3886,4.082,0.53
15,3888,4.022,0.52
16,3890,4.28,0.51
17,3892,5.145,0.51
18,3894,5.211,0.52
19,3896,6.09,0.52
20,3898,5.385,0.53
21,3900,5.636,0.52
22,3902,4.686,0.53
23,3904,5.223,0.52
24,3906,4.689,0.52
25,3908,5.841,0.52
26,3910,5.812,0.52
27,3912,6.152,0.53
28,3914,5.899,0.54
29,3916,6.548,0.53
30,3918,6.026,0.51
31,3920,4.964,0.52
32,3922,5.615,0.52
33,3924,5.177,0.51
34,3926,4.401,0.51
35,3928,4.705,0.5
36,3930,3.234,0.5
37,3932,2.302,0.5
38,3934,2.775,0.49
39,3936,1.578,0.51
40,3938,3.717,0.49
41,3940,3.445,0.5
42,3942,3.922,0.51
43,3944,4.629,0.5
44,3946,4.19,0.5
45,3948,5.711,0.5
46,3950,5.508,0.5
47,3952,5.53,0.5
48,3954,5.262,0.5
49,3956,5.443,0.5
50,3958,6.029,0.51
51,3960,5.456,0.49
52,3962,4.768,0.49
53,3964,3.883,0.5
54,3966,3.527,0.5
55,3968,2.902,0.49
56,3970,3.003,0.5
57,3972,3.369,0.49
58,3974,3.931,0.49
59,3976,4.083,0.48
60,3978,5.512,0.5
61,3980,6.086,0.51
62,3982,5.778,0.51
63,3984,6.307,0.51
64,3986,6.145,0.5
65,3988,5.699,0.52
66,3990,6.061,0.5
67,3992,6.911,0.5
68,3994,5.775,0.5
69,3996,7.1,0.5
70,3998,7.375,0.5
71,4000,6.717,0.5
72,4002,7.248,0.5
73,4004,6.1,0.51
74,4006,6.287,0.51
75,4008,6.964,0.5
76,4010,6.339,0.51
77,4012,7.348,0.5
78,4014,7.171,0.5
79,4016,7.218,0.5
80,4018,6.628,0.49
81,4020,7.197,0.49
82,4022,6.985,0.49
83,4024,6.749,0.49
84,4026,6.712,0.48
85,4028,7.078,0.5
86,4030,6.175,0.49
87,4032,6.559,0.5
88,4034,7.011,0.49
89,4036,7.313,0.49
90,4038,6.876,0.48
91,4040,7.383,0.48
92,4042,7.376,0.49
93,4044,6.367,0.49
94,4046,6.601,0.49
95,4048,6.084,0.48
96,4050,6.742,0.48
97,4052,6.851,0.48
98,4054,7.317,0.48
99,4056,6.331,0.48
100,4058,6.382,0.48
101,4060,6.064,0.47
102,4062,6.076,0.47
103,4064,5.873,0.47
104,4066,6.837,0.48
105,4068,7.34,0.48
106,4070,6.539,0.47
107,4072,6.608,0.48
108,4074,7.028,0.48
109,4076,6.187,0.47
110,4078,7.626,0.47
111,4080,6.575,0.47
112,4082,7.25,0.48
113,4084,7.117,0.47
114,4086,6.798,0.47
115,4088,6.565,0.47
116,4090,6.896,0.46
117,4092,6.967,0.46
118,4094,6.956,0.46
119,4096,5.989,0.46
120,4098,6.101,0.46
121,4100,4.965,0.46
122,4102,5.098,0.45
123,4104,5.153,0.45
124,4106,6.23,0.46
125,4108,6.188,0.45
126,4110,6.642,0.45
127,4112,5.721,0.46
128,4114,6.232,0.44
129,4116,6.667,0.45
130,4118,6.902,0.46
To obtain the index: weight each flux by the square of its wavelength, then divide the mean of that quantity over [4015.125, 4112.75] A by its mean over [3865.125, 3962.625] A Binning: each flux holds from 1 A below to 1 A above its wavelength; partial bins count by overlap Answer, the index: 1.47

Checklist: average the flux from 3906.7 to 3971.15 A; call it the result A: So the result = 4.62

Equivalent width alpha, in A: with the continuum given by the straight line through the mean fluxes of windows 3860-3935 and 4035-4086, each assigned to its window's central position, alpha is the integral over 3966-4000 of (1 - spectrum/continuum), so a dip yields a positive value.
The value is 3.2 A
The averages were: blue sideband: 4.94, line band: 5.36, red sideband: 6.75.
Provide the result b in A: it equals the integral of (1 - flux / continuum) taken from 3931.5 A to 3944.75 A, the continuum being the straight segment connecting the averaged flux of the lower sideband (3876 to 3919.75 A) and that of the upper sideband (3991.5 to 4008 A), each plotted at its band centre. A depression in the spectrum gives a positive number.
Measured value 5.8 A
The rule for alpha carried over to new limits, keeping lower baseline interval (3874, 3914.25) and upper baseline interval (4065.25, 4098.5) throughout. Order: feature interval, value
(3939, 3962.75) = 2.1 A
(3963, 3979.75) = 5.3 A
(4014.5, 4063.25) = -3.1 A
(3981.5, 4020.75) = -4.2 A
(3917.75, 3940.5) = 5.6 A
